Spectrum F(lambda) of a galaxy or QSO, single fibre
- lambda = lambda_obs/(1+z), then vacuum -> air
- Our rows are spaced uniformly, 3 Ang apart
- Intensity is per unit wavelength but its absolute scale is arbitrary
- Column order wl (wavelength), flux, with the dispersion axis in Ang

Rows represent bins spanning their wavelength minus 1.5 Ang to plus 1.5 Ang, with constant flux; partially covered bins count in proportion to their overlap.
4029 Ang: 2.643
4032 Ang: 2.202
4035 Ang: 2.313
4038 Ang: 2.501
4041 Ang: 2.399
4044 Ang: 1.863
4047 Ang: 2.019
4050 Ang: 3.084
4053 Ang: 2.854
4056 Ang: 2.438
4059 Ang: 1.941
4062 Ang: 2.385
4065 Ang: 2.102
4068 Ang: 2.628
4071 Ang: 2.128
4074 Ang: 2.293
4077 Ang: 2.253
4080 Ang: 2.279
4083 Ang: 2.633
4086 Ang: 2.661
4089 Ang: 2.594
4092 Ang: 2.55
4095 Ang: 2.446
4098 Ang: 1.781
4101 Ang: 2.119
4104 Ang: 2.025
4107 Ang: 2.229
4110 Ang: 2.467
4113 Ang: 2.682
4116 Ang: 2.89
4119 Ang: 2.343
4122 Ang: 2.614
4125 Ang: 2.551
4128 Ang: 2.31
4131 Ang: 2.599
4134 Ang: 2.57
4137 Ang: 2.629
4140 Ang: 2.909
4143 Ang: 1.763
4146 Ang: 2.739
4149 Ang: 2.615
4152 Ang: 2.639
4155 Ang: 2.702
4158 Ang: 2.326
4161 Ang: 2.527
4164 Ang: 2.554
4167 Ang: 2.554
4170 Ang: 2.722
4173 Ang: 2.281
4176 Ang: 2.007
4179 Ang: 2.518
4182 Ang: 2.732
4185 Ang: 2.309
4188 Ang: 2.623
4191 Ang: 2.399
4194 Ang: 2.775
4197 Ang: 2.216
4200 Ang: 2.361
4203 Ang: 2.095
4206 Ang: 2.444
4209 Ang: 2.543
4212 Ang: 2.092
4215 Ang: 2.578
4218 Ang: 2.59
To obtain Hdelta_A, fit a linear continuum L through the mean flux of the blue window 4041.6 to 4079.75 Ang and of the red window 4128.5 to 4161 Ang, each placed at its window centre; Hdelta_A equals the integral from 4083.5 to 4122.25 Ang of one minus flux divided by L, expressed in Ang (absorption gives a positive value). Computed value 0.4 Ang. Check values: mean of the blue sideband 2.33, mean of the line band 2.41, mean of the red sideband 2.54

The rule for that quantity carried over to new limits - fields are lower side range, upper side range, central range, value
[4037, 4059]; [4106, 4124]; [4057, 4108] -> 3.8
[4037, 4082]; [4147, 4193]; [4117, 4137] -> -0.6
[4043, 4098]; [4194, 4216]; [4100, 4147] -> -1.8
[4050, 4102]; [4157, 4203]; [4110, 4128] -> -1.3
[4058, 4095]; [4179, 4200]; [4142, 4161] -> -0.2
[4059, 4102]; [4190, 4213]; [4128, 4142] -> -1.5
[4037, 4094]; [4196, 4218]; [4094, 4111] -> 1.6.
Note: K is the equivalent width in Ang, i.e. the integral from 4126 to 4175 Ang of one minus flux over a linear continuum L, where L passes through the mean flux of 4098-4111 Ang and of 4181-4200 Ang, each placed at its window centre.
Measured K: -4.0 Ang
